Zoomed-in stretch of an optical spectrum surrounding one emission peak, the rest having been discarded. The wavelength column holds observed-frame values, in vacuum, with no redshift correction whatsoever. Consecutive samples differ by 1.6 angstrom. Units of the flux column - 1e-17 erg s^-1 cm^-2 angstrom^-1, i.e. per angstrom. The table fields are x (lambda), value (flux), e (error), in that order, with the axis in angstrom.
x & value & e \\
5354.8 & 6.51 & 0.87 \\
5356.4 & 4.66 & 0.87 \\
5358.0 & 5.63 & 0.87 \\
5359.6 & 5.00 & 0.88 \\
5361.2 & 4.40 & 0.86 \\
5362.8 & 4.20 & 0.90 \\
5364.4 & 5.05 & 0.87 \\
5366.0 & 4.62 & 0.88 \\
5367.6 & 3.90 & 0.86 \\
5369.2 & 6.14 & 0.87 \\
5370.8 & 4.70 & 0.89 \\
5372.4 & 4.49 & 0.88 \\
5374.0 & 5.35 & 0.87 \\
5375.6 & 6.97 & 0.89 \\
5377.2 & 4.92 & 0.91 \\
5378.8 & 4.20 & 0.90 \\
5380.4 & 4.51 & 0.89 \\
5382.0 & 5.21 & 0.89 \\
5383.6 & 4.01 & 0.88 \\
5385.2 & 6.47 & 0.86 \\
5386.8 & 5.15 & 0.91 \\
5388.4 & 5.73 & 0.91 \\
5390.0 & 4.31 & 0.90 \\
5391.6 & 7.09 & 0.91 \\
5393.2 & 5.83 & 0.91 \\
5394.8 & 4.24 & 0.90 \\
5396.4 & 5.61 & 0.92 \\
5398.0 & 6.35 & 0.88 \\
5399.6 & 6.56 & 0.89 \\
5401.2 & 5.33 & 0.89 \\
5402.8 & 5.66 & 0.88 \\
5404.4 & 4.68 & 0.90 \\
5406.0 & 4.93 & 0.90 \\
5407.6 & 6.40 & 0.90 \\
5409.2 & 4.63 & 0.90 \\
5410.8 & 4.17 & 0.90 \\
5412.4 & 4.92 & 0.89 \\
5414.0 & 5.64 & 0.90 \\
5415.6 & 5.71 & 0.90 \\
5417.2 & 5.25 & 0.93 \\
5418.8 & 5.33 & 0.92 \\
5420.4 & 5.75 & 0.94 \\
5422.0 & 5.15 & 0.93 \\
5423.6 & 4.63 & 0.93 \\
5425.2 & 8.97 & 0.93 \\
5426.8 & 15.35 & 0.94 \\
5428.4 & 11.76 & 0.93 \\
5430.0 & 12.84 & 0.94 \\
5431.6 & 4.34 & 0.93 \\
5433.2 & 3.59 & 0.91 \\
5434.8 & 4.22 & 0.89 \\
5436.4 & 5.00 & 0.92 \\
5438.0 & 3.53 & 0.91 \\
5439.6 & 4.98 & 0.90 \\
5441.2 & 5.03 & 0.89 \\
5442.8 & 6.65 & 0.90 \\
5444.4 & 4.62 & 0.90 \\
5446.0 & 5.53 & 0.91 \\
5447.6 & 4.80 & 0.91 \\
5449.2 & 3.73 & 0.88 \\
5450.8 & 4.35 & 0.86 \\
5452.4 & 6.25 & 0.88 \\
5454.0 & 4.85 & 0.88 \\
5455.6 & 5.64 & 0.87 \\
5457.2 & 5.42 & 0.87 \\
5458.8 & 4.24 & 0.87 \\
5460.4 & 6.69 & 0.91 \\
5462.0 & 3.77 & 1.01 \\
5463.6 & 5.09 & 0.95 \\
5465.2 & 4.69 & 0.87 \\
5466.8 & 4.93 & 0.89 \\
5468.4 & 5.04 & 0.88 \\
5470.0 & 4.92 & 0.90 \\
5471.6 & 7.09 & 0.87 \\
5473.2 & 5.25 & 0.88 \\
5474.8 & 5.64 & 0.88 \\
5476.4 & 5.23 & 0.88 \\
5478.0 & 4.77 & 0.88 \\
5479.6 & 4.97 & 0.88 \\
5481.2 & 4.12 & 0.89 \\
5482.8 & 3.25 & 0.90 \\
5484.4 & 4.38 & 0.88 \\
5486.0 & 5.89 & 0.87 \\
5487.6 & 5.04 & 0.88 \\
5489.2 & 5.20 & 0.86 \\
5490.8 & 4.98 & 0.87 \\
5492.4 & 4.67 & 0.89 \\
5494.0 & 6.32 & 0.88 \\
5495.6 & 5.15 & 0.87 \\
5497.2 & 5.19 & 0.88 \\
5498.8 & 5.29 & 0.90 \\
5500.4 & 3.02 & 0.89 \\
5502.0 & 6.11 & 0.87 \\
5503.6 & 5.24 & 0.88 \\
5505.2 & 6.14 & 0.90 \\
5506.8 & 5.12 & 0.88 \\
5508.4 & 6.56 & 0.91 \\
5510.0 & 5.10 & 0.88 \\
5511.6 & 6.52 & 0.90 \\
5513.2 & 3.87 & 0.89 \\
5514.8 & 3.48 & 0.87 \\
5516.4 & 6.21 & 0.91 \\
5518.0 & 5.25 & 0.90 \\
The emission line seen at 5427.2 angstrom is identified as H-beta 4861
